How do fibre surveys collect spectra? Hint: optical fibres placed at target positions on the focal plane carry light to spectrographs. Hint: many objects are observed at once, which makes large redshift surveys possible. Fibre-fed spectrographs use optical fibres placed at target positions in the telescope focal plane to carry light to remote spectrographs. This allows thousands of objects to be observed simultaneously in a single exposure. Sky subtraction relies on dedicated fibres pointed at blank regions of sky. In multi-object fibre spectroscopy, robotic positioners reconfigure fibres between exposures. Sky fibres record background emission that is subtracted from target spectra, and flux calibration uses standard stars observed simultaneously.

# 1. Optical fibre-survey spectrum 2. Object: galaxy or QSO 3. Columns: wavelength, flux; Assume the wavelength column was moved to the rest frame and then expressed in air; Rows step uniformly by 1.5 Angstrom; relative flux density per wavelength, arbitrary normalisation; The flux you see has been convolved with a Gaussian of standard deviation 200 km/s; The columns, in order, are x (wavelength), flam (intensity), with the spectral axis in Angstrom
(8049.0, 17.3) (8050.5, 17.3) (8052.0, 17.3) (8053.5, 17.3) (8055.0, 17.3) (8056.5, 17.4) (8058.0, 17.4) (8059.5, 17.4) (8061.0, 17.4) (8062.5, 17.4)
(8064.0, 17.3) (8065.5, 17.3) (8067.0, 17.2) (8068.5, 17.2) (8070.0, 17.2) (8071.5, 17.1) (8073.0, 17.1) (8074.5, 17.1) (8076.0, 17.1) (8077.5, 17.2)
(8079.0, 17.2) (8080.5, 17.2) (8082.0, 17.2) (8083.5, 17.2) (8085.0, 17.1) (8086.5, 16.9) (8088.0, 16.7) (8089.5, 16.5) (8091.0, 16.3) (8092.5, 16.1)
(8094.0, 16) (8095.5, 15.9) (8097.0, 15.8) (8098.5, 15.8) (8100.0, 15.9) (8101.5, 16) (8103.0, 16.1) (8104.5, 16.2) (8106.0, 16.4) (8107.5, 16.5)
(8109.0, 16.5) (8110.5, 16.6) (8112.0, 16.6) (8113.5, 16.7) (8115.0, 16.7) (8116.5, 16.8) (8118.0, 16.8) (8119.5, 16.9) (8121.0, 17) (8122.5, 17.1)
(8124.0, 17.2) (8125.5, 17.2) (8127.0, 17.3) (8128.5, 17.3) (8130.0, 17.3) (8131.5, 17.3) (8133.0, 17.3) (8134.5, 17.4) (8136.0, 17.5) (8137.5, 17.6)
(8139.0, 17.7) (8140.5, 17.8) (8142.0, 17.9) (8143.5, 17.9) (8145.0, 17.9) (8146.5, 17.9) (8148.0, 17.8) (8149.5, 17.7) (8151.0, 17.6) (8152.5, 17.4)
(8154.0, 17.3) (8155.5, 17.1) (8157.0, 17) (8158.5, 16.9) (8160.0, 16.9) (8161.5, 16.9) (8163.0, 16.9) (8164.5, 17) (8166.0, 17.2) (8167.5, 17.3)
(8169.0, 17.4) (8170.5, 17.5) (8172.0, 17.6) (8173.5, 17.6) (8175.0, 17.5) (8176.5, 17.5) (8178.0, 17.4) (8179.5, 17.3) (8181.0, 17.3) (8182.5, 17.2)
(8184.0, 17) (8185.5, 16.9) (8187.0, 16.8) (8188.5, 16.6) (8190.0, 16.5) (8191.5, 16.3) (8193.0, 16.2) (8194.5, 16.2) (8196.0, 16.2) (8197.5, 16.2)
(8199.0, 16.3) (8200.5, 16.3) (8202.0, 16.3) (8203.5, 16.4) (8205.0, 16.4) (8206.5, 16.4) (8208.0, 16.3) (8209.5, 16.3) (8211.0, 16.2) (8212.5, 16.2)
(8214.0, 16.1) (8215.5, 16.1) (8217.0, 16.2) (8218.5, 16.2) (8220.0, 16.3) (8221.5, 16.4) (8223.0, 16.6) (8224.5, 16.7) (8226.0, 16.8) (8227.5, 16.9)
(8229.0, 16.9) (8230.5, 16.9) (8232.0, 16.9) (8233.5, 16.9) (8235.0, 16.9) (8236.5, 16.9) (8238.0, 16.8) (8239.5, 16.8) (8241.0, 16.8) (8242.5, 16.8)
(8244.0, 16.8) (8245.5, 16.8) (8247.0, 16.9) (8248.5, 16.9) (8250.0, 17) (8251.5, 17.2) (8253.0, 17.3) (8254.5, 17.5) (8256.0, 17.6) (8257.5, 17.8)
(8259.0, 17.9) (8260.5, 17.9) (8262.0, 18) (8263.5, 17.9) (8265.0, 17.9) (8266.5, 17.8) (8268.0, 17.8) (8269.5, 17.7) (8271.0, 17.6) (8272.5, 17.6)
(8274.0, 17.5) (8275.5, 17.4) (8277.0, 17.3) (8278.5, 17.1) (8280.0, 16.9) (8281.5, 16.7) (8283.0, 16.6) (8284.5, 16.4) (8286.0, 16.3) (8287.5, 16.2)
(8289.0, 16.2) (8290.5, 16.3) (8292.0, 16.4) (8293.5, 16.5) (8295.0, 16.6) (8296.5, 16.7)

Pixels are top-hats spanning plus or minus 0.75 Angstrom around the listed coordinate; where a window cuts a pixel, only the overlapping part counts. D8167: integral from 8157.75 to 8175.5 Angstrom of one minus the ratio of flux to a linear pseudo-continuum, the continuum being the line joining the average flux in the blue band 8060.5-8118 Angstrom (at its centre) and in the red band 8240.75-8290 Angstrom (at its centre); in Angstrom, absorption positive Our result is -0.3 Angstrom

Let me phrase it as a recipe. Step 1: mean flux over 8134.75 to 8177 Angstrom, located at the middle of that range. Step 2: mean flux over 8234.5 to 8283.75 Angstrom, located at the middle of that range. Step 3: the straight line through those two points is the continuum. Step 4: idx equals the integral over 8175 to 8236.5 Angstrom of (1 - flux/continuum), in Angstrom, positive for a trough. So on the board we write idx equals 2.7 Angstrom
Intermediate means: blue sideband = 17.4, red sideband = 17.3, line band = 16.6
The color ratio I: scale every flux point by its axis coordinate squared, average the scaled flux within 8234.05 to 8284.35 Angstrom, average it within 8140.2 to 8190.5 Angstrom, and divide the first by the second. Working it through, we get 1.0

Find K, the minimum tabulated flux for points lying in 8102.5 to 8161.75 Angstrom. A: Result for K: 16.1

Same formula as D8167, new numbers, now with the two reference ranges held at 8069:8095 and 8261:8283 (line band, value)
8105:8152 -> -0.5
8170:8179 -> -0.2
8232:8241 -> 0.3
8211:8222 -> 0.7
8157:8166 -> 0.1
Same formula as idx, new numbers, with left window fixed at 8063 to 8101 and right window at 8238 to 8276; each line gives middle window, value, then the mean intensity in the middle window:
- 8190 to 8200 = 0.54 Angstrom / 16.3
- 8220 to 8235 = 0.46 Angstrom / 16.8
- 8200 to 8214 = 0.75 Angstrom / 16.3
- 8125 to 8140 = -0.39 Angstrom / 17.4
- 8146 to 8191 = -0.37 Angstrom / 17.2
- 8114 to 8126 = -0.03 Angstrom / 17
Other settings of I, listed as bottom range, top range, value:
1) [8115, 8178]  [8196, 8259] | 0.98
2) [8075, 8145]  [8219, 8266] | 1.05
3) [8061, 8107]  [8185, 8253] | 1.02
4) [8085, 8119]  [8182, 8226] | 1.03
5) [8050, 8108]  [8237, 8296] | 1.06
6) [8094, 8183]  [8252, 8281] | 1.06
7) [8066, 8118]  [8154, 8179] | 1.05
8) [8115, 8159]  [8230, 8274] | 1.02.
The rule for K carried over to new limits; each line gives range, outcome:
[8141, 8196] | 16.2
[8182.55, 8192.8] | 16.3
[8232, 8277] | 16.8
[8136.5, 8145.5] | 17.6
